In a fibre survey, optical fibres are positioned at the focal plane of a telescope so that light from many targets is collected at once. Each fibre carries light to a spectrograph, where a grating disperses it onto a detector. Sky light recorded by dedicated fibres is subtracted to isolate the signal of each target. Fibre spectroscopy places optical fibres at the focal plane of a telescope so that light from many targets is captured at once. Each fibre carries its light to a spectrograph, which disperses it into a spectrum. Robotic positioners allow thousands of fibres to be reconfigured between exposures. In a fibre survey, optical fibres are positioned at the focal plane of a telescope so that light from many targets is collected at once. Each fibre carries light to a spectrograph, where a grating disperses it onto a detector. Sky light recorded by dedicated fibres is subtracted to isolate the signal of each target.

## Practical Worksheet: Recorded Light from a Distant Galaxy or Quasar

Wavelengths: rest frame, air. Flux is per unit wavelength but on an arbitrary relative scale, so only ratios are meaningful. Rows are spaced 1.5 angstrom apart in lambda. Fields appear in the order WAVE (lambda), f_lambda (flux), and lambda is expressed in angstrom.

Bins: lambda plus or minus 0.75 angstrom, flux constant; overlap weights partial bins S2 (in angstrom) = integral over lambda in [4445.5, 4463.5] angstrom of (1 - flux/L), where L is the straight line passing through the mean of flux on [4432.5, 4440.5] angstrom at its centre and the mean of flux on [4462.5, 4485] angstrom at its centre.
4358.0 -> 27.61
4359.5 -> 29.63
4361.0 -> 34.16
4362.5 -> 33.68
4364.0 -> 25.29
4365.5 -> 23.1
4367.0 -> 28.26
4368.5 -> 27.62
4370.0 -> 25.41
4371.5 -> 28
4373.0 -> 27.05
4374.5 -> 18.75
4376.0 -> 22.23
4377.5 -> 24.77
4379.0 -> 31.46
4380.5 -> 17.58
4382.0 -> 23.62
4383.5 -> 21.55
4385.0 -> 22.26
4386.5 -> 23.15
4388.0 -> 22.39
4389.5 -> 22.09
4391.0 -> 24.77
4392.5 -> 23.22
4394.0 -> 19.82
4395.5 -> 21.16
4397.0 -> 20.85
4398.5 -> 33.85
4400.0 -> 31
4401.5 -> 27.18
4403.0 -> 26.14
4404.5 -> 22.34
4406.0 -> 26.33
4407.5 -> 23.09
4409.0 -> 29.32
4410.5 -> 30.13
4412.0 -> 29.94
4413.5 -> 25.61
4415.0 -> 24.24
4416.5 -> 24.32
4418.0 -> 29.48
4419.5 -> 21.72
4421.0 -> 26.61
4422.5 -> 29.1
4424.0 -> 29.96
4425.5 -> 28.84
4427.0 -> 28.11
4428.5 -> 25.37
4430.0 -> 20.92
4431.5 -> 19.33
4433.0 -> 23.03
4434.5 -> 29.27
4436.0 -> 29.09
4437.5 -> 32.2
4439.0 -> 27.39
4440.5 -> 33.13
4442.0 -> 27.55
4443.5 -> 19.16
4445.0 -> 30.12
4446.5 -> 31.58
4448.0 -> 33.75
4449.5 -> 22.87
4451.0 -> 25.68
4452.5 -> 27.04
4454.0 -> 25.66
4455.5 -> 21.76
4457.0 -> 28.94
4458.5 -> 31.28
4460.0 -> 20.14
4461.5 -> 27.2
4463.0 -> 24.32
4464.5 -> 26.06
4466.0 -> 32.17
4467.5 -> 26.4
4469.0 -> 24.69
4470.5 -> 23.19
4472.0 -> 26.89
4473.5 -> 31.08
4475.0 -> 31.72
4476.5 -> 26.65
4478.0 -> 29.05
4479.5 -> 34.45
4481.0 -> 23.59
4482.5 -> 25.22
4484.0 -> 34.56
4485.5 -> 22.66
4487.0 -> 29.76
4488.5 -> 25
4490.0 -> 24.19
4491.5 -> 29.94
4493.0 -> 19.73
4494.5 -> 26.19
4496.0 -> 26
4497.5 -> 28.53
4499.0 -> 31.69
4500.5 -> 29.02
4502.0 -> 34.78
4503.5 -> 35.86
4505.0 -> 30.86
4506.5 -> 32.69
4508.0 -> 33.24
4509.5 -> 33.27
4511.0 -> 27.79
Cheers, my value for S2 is 1.05 angstrom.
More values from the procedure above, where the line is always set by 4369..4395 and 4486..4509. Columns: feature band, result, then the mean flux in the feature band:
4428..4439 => 0.11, 25.7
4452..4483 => 0.70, 27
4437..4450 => -1.09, 28.7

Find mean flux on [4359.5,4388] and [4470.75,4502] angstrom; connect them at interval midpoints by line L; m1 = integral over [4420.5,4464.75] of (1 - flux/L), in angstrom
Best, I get 0.14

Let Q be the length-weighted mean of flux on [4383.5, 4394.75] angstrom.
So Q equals 22.5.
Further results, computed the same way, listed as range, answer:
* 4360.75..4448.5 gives 26.1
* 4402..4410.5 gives 25.9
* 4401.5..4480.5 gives 27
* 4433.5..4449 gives 29.1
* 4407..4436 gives 26.3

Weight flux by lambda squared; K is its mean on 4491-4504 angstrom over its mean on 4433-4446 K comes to 1.1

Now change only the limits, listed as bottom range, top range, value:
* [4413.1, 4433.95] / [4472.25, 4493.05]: 1.12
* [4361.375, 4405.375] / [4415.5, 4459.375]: 1.11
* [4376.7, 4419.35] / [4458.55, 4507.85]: 1.17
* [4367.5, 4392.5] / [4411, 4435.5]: 1.11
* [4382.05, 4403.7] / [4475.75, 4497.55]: 1.16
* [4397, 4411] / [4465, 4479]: 1.06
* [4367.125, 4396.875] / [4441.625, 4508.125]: 1.23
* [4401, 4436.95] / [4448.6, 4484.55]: 1.05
